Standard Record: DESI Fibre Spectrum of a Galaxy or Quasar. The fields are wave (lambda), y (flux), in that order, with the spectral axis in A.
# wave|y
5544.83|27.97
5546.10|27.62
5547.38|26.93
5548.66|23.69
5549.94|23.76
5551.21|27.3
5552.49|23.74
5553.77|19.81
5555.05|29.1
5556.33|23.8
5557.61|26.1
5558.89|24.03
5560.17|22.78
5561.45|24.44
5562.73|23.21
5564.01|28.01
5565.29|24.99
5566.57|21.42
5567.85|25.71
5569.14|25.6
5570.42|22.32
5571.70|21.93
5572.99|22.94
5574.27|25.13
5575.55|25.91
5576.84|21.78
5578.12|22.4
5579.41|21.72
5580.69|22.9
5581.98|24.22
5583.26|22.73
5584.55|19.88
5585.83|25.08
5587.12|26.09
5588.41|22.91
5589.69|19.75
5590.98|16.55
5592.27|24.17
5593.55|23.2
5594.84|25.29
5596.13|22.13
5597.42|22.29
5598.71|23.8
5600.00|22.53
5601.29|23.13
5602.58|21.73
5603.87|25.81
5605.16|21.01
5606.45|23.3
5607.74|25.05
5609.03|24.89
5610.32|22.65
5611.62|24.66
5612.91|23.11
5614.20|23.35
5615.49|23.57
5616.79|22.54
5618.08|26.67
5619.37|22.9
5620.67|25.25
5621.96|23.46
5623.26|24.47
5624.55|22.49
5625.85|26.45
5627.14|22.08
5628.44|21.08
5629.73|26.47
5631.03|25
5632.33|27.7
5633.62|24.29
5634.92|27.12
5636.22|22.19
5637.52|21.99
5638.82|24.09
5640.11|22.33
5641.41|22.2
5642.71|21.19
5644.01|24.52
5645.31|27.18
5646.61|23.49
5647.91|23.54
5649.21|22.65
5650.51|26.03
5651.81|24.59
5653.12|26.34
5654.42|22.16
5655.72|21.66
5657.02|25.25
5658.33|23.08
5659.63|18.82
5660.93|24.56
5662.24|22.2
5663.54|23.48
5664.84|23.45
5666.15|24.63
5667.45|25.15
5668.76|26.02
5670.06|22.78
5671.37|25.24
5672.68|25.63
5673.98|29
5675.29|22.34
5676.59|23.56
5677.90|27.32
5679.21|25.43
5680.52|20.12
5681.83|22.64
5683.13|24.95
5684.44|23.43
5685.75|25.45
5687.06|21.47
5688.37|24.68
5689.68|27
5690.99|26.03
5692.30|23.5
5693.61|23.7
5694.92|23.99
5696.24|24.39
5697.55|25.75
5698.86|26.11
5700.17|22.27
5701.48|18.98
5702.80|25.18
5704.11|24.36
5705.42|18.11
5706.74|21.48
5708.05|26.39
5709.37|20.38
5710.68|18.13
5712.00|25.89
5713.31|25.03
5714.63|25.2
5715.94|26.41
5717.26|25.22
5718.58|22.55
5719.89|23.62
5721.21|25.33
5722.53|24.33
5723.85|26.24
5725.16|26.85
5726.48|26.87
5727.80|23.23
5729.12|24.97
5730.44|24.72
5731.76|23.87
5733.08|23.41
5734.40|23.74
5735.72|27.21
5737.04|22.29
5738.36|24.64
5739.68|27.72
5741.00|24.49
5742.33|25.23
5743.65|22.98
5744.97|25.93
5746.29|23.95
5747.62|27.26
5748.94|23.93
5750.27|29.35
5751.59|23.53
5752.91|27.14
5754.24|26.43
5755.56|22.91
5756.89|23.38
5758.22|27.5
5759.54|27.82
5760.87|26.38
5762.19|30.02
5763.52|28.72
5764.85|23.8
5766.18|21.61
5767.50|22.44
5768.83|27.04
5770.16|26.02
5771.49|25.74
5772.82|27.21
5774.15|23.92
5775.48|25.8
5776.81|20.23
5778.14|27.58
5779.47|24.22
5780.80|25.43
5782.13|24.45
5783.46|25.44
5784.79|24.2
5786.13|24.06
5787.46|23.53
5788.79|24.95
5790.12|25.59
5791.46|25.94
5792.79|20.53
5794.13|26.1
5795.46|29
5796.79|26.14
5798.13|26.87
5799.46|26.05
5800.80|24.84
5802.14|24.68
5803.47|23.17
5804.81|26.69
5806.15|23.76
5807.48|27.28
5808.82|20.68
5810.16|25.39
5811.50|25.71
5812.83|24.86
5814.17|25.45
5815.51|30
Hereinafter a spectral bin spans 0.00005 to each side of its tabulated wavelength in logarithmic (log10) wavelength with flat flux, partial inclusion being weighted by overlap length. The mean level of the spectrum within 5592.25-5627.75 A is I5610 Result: 23.6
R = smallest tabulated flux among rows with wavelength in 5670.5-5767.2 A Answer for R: 18.11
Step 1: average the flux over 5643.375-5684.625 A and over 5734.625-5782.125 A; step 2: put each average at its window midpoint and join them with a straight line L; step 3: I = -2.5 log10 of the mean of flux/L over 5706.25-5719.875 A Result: 0.048 mag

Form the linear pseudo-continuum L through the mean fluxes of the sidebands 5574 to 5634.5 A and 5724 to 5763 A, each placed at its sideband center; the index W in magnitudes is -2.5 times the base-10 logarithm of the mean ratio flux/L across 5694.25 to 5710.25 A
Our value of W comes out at 0.083 mag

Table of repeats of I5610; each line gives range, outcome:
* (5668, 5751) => 24.4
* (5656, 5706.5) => 23.9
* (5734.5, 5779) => 25.4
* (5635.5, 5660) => 23.4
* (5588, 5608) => 22.6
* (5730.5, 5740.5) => 24.7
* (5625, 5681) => 24.1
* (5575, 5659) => 23.5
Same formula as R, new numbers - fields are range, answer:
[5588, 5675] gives 16.55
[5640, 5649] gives 21.19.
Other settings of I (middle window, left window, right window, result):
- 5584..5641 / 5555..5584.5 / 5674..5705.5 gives 0.018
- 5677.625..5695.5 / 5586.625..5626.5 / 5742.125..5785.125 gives 0.009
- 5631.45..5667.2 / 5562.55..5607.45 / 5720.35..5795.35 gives 0.008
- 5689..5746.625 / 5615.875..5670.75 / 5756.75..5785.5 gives 0.023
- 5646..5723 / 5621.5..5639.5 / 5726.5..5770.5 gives 0.036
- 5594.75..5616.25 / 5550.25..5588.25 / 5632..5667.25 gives 0.022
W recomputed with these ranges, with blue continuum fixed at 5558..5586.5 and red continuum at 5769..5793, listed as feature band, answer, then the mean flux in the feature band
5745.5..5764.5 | -0.07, 26.3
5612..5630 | 0.00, 23.8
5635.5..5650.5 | 0.03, 23.4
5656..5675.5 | 0.00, 24.1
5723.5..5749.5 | -0.02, 25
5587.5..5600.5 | 0.07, 22.3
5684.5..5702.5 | 0.01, 24.1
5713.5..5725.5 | -0.02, 25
